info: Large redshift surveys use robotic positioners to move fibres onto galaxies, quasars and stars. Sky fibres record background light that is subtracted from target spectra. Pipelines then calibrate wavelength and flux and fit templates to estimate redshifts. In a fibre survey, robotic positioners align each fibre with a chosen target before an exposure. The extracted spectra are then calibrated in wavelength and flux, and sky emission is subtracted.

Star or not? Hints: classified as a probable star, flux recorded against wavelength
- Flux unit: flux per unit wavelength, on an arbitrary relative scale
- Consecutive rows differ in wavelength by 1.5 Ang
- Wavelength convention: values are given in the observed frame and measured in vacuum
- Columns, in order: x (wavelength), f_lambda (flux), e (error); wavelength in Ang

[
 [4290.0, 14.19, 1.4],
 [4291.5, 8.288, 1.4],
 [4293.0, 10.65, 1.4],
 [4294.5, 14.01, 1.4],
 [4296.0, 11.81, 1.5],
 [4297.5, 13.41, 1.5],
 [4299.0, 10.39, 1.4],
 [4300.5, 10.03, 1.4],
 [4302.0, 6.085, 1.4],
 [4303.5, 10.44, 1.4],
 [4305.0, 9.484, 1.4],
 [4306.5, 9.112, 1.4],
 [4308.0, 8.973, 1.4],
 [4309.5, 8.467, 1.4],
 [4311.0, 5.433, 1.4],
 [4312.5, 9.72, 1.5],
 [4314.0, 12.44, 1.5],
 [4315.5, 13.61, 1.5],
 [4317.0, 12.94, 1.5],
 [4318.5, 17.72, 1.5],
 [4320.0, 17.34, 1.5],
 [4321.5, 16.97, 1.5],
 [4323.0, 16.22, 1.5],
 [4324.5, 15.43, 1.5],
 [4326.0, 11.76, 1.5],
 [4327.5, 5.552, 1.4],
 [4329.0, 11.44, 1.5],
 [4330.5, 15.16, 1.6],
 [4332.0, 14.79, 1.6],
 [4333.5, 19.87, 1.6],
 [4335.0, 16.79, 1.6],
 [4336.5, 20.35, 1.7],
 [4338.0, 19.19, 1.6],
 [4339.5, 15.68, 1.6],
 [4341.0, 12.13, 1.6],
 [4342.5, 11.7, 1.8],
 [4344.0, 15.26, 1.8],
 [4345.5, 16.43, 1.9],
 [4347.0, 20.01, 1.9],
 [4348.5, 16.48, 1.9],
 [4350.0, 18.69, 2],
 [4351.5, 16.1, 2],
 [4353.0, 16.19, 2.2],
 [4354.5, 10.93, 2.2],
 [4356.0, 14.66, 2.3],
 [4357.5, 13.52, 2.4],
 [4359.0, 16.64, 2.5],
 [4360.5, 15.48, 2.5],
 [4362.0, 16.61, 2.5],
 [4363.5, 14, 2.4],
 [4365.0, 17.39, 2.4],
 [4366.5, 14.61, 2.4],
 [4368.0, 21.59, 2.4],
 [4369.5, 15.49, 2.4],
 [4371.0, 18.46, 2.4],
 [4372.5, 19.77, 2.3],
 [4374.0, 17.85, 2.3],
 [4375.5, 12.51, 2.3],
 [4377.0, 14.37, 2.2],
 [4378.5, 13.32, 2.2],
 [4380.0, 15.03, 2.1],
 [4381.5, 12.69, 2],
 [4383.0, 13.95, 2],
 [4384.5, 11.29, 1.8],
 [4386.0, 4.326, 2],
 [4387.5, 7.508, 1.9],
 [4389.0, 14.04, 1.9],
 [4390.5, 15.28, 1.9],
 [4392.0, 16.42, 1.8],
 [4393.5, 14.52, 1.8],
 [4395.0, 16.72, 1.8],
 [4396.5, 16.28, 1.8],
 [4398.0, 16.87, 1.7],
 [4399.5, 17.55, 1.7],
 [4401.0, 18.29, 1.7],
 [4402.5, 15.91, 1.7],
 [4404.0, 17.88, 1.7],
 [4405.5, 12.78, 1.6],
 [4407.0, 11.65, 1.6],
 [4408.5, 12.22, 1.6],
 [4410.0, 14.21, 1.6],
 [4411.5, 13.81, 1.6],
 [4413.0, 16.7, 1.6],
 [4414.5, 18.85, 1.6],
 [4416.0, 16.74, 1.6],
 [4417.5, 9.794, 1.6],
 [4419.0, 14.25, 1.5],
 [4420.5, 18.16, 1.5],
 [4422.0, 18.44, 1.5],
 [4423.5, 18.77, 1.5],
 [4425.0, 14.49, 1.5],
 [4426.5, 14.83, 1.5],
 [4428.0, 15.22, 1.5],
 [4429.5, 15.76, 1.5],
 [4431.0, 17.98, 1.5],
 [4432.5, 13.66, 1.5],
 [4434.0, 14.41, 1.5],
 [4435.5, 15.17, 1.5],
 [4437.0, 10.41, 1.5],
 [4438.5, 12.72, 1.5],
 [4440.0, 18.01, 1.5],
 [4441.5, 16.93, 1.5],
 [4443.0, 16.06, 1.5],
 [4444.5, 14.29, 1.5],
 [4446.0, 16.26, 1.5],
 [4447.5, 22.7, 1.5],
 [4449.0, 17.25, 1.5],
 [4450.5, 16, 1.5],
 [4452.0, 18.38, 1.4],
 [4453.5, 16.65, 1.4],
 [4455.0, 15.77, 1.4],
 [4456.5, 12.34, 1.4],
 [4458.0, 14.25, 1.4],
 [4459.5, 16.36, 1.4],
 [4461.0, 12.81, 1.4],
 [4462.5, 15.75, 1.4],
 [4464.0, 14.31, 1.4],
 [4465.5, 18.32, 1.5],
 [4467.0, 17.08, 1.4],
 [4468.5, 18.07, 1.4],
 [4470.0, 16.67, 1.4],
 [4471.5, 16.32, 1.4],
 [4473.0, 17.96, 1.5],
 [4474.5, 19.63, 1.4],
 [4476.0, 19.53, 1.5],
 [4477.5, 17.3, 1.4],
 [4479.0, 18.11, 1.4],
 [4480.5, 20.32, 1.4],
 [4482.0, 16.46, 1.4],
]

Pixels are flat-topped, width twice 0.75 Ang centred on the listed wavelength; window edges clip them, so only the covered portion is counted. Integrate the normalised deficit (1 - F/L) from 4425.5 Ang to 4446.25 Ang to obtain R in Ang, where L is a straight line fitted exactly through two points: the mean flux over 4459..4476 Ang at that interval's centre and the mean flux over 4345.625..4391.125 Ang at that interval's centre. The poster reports 1.4 Ang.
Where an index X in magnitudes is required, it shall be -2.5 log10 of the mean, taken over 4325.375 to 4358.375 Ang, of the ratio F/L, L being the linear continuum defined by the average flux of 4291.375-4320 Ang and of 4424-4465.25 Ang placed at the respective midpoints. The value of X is -0.24 mag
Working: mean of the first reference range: 10.9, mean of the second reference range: 15.6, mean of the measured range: 15.1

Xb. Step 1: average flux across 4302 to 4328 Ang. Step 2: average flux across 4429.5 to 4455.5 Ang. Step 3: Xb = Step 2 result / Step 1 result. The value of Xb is 1.4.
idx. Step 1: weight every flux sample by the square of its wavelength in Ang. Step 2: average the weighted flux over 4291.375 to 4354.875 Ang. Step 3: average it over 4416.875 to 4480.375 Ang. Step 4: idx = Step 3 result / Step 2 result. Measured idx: 1.28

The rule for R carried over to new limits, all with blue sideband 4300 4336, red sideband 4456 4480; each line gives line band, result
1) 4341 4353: -2.61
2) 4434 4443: 0.60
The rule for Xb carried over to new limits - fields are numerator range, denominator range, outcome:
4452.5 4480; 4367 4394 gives 1.15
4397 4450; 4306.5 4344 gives 1.15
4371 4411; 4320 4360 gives 0.94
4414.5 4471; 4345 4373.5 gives 0.96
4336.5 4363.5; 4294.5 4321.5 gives 1.39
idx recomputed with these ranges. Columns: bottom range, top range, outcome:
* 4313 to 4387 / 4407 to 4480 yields 1.11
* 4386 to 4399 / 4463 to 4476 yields 1.27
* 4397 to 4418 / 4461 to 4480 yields 1.16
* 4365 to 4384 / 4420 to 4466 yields 1.04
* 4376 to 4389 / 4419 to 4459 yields 1.39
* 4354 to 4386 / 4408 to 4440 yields 1.03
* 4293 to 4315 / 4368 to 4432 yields 1.57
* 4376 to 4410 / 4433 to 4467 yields 1.15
